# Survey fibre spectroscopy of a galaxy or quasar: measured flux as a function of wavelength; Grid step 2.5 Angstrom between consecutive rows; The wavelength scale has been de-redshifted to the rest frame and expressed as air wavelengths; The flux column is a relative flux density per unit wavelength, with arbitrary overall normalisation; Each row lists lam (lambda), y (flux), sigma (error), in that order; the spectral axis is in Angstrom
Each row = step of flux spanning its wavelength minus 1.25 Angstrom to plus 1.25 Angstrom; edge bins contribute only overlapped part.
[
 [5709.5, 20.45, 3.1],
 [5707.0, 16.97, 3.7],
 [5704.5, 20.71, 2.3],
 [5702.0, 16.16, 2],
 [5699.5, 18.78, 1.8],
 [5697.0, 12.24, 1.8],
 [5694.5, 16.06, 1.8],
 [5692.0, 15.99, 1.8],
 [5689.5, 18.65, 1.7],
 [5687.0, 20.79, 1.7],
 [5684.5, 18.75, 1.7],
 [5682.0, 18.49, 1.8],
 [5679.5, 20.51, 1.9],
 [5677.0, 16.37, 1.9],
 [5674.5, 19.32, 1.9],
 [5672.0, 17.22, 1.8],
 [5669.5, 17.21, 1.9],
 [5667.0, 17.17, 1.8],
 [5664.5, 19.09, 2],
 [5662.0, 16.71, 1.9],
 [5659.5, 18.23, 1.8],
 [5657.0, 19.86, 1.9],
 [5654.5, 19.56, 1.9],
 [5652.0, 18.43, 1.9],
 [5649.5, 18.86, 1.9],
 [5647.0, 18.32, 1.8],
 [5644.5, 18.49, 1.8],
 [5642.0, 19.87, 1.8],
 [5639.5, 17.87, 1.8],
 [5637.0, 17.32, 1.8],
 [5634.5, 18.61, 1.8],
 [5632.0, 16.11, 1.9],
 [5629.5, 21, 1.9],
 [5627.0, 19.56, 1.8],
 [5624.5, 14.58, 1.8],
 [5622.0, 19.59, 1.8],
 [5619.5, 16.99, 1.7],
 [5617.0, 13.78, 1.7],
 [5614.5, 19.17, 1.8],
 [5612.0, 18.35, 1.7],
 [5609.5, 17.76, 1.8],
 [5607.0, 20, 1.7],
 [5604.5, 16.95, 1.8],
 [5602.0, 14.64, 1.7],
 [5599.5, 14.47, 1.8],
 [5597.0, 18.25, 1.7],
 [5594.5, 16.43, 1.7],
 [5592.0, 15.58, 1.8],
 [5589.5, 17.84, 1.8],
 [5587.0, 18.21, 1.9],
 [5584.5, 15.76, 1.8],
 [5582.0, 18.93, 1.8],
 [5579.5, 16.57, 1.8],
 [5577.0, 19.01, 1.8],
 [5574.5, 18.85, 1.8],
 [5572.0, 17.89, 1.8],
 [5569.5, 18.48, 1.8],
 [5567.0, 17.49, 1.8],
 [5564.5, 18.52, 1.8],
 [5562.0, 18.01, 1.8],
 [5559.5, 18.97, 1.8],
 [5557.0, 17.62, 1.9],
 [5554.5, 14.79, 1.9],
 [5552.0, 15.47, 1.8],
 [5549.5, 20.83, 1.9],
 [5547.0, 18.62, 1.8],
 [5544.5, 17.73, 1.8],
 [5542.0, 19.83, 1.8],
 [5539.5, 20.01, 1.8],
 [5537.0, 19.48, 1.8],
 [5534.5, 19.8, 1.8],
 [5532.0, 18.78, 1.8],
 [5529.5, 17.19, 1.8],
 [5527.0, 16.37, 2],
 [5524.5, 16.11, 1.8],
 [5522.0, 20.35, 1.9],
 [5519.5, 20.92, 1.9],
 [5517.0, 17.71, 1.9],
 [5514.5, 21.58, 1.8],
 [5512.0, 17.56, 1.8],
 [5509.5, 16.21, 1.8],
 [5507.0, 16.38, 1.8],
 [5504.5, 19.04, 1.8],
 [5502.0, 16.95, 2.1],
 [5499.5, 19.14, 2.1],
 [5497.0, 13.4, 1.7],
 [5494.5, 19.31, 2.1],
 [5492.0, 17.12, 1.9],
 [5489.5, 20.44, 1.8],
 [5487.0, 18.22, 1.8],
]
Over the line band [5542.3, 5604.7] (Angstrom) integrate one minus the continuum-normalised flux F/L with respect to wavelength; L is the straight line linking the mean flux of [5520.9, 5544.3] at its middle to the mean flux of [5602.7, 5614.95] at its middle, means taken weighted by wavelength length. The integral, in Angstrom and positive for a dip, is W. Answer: 3.1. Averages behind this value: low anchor 18.6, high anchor 18.2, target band 17.5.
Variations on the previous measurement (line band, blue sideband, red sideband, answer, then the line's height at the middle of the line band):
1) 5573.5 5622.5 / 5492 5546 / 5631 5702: 2.18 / 18.1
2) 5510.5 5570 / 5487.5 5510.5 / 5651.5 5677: -2.28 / 17.7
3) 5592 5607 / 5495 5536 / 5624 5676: 1.46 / 18.2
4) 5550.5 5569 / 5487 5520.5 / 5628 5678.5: 0.84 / 18.2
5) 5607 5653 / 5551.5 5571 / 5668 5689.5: 0.10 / 18.1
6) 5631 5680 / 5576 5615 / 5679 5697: -1.40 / 17.7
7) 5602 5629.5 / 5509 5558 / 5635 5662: 1.25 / 18.5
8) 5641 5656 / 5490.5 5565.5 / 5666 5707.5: -0.91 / 17.8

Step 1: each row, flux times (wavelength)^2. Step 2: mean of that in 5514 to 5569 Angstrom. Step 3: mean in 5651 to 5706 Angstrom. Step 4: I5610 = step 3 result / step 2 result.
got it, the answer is 1.03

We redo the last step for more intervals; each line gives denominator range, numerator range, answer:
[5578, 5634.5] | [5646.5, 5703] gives 1.06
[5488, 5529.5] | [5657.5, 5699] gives 1.05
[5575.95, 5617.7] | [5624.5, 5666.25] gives 1.09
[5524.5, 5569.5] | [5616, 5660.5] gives 1.04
